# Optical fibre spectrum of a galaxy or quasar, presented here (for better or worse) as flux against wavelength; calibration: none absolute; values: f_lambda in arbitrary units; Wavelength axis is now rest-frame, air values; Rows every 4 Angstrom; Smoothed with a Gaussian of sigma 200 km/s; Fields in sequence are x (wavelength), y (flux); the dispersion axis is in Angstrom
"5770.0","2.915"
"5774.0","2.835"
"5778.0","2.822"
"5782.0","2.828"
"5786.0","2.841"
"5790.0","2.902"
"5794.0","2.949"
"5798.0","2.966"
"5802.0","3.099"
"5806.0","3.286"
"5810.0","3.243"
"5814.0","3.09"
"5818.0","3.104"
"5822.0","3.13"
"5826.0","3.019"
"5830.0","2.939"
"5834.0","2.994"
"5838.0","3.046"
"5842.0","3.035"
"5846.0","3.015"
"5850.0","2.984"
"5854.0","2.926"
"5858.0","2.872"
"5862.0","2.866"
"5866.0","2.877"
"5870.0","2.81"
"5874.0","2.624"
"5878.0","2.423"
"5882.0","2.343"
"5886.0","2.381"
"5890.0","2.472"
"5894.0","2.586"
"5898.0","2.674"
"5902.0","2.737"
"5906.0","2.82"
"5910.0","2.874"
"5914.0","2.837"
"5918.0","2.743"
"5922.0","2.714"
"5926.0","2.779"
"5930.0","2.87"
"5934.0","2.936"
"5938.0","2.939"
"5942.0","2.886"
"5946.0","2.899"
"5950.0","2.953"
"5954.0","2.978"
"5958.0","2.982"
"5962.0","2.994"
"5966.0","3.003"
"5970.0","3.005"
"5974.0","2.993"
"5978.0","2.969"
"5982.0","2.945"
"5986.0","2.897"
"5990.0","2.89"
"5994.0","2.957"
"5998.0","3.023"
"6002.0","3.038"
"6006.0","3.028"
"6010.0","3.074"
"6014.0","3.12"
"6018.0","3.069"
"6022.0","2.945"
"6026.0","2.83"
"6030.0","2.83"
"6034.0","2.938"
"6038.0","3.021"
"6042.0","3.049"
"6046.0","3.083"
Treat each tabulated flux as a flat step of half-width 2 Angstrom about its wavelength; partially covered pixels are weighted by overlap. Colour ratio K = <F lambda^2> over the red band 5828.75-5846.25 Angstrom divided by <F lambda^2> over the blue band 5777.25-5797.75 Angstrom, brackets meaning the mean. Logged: 1.06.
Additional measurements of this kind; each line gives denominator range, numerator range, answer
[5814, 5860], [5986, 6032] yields 1.05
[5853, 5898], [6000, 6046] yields 1.19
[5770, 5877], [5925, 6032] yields 1.05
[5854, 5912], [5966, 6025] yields 1.16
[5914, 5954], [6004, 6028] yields 1.08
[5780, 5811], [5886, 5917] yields 0.93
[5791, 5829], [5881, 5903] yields 0.84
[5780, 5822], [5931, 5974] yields 1.03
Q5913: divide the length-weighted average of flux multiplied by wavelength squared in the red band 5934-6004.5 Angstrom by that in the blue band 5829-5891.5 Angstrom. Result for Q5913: 1.1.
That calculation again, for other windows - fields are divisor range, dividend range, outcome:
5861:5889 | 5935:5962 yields 1.16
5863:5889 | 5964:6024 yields 1.21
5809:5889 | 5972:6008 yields 1.08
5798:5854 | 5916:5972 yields 0.99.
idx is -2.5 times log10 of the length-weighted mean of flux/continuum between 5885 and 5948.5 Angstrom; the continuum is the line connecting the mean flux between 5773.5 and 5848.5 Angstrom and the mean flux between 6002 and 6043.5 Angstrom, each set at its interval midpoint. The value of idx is 0.09 mag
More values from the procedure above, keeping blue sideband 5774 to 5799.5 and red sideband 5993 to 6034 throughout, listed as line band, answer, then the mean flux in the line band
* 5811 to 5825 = -0.078 mag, 3.11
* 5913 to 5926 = 0.069 mag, 2.76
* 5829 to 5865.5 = -0.019 mag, 2.96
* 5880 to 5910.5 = 0.131 mag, 2.6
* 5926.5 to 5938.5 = 0.021 mag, 2.9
